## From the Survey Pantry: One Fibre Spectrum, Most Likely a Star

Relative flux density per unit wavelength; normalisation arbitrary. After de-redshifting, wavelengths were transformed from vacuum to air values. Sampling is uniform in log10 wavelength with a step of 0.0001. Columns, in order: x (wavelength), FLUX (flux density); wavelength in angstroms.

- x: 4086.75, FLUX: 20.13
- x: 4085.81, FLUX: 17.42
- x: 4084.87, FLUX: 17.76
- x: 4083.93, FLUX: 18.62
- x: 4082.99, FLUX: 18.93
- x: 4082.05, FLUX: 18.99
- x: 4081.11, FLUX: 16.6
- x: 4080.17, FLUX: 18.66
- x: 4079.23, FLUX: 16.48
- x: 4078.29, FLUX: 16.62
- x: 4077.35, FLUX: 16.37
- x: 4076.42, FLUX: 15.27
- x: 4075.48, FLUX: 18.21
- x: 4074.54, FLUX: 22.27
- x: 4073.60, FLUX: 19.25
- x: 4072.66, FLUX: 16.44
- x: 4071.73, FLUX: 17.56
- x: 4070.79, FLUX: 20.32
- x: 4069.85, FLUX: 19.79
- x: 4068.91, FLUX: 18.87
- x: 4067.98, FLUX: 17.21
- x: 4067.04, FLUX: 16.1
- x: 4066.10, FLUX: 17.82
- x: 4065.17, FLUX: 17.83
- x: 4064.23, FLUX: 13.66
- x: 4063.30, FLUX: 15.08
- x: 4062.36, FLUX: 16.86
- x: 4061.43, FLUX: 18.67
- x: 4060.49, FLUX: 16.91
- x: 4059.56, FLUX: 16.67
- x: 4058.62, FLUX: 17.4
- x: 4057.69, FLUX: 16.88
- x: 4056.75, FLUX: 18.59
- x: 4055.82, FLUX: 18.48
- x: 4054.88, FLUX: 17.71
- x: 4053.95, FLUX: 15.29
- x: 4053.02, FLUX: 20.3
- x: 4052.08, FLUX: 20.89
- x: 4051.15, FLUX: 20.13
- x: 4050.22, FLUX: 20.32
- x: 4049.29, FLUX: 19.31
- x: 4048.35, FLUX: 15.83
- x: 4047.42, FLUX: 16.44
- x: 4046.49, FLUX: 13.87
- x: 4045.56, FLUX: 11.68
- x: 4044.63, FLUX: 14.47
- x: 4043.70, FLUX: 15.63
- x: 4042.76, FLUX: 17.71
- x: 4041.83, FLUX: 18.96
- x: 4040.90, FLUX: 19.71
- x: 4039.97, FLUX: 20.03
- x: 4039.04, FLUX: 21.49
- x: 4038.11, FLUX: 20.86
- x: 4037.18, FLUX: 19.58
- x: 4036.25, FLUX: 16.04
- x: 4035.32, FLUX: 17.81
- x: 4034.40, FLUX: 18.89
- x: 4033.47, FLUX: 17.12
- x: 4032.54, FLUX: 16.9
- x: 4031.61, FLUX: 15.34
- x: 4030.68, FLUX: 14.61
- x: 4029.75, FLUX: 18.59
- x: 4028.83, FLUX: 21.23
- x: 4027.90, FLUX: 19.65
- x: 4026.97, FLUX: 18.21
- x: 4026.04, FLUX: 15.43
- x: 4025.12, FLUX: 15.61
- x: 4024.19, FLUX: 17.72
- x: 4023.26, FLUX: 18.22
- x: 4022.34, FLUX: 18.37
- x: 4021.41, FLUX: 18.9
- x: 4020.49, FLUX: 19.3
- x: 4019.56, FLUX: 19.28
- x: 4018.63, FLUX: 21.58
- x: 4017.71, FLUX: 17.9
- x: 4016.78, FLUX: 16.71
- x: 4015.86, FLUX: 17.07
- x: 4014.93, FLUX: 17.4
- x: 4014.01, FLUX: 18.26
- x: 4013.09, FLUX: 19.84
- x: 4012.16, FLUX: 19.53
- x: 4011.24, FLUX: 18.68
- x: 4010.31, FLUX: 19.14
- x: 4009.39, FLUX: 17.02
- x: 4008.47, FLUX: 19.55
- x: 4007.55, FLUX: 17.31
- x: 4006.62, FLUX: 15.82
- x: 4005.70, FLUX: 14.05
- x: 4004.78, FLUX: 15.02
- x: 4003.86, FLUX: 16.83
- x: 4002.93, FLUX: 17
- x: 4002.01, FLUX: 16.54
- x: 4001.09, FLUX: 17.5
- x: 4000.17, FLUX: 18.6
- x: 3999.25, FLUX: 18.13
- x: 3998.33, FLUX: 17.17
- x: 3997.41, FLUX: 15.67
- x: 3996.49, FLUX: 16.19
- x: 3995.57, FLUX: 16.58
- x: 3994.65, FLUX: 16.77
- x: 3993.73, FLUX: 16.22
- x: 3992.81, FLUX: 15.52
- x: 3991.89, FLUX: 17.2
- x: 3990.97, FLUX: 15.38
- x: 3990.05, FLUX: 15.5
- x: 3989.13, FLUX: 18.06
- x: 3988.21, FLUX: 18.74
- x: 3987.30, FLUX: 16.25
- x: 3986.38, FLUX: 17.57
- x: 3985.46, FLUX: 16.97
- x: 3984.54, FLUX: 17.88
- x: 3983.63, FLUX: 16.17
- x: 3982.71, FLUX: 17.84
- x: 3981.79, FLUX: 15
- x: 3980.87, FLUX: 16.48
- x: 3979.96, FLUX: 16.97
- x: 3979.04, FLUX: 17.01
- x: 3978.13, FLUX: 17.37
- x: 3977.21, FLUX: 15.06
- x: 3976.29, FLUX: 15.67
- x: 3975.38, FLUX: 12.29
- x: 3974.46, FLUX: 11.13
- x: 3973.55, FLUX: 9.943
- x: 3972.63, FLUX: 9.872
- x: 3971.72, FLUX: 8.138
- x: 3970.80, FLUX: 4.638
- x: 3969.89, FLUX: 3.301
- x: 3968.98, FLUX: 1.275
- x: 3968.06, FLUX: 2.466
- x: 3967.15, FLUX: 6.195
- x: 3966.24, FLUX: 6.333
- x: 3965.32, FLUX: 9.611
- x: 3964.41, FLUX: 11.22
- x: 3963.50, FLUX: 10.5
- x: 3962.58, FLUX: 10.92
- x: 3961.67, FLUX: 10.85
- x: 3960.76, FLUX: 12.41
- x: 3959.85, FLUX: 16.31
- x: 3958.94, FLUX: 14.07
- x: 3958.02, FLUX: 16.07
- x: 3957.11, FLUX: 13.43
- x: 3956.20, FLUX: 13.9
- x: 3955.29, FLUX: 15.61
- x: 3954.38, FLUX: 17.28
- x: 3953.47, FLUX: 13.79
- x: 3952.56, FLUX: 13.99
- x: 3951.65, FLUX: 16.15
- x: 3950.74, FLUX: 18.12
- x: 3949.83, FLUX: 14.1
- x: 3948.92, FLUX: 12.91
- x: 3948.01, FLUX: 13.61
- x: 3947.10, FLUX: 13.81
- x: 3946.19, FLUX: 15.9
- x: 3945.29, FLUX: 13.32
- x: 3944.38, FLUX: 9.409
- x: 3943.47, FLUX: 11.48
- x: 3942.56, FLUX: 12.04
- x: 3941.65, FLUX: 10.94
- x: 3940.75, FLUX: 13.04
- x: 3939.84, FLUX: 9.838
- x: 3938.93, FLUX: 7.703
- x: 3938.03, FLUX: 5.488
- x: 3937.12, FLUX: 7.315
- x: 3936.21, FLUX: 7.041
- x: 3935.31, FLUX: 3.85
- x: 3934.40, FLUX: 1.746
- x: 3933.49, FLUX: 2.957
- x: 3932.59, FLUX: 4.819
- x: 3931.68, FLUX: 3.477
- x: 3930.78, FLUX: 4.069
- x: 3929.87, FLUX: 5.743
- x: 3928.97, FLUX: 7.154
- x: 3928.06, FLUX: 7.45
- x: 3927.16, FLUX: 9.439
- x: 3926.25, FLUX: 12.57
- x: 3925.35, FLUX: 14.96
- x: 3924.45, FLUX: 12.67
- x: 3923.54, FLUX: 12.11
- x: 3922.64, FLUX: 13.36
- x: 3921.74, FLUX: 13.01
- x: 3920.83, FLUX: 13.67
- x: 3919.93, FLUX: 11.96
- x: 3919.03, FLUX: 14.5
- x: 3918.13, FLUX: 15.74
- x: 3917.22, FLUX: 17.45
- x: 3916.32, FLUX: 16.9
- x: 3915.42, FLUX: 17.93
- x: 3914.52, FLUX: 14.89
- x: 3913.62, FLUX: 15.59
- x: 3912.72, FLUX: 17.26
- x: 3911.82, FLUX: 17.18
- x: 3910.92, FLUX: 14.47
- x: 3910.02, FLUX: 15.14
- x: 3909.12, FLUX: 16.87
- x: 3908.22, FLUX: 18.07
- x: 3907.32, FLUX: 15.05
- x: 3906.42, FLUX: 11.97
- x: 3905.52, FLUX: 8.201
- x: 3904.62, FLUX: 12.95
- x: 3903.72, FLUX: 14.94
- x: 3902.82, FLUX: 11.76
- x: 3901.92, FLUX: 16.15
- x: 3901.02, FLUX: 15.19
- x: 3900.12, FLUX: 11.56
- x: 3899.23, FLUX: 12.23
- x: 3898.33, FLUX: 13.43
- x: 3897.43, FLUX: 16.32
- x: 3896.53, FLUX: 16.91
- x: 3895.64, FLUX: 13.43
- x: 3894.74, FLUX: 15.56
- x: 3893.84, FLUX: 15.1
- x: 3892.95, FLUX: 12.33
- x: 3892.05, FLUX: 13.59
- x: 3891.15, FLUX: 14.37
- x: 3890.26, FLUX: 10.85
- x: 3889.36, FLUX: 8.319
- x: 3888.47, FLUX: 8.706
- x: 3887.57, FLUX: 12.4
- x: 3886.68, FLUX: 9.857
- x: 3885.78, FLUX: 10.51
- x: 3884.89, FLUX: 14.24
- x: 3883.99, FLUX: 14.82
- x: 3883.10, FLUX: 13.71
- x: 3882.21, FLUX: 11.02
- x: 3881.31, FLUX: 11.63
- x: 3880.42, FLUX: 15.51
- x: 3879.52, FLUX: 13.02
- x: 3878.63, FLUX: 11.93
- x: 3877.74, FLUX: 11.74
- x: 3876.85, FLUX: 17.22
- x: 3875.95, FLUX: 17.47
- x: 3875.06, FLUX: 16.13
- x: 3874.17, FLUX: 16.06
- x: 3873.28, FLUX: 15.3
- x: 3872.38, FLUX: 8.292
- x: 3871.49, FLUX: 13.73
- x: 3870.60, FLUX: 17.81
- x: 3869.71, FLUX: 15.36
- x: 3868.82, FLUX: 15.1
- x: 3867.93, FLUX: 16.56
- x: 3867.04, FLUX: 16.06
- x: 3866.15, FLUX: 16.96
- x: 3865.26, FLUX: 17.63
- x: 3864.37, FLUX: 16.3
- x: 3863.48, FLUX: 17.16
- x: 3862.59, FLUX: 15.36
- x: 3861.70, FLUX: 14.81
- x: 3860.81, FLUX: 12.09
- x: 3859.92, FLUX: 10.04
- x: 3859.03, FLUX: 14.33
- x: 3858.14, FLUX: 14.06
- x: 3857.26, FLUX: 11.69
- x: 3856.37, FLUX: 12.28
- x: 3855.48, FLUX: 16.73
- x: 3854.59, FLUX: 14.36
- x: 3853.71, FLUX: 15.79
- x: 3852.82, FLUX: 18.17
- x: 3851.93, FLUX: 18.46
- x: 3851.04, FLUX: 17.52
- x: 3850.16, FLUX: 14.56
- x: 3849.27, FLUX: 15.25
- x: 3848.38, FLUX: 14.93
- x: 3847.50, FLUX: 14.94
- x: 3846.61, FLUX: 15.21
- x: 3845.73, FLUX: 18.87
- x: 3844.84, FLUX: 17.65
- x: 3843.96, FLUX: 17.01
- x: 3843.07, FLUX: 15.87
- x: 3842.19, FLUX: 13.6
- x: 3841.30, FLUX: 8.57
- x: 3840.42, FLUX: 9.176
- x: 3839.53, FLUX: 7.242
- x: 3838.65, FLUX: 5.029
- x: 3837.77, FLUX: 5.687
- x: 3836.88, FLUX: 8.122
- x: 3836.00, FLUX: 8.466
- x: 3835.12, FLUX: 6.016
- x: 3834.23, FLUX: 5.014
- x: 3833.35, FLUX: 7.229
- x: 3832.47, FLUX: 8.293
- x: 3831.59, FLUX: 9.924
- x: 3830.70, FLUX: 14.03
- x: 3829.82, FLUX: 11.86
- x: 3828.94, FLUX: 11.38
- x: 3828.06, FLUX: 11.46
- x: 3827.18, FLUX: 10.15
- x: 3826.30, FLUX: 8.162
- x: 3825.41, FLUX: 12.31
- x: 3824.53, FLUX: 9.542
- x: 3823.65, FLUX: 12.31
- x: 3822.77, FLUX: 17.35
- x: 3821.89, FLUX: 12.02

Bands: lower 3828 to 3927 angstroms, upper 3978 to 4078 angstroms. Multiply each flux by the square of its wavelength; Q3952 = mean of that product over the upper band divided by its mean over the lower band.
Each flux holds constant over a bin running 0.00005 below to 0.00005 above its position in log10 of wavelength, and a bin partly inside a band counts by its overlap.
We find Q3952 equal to 1.4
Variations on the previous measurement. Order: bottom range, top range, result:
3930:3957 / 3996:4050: 1.73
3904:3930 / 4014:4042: 1.41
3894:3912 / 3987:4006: 1.22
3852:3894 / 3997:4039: 1.37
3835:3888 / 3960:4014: 1.12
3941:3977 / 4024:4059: 1.59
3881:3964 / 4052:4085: 1.53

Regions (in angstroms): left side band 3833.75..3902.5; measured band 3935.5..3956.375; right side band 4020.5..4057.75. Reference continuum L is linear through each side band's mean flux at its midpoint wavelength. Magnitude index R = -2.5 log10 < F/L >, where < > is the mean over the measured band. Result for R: 0.25 mag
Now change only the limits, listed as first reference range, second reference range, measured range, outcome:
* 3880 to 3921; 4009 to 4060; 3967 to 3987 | 0.30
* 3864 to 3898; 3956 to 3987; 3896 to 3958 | 0.06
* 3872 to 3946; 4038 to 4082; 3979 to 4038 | -0.10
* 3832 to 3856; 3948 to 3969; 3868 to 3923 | -0.13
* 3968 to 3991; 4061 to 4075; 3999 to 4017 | -0.17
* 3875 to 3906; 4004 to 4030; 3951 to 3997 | 0.21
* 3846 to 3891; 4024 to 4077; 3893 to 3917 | 0.01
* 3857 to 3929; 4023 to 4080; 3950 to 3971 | 0.34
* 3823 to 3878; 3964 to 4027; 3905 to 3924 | -0.05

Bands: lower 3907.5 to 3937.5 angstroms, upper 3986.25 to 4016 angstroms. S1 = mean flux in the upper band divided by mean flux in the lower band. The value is 1.5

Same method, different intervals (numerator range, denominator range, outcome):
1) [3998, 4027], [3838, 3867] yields 1.23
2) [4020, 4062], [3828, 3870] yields 1.35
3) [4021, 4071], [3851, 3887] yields 1.22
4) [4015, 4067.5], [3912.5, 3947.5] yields 1.64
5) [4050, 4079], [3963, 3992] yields 1.40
